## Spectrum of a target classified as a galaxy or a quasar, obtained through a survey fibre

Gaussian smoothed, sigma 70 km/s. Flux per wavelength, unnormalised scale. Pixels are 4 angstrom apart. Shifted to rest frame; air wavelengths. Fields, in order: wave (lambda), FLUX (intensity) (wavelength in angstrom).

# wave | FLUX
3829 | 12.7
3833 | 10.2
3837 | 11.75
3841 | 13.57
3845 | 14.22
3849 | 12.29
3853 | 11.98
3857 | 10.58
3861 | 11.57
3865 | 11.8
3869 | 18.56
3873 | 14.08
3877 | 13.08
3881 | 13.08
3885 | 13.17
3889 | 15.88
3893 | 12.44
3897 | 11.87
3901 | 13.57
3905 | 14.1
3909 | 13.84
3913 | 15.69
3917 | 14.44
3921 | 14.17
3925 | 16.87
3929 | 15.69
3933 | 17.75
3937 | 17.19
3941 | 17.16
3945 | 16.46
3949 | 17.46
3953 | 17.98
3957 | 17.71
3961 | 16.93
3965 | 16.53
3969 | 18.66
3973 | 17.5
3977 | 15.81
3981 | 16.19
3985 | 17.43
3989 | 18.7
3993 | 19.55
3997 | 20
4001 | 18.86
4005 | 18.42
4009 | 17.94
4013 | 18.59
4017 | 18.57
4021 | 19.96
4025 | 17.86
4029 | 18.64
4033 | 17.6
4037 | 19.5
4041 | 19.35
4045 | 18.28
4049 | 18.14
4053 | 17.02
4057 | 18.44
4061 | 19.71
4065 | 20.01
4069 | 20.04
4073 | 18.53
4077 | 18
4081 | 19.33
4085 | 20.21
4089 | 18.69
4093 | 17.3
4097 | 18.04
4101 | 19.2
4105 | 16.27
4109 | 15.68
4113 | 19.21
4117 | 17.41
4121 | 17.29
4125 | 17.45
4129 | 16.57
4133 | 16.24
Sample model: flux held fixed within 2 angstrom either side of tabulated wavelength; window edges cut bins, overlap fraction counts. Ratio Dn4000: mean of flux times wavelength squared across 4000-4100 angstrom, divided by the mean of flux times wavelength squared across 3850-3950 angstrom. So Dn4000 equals 1.39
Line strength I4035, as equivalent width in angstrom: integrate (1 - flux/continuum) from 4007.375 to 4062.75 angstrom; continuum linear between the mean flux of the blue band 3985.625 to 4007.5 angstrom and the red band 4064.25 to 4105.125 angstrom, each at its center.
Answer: 1.0 angstrom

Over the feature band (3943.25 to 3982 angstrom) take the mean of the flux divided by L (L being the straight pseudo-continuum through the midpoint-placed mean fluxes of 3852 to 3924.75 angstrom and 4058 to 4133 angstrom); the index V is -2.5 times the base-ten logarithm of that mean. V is -0.13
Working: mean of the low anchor 13.7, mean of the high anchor 18.2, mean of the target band 17.2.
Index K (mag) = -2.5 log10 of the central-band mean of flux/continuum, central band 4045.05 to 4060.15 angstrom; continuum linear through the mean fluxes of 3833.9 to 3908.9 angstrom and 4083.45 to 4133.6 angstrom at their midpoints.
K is -0.09 mag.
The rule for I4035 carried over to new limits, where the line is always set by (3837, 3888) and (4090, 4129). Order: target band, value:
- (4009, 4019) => -1.7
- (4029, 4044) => -2.3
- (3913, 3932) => -1.7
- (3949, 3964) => -2.7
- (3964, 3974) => -1.7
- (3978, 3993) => -2.2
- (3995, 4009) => -3.0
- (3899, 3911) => 0.1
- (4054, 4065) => -1.6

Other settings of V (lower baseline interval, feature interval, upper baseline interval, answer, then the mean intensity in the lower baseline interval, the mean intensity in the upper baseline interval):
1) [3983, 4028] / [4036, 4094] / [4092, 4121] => -0.05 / 18.7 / 17.6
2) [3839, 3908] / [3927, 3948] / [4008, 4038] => -0.09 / 13.3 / 18.6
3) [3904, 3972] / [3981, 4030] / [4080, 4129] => -0.10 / 16.4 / 17.9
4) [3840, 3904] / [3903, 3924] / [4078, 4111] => -0.03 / 13.2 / 18.1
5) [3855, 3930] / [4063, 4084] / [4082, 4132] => -0.12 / 13.9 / 17.8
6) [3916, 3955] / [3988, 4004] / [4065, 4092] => -0.09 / 16.6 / 19.1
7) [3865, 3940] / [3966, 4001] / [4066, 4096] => -0.09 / 14.7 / 18.9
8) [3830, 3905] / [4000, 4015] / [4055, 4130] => -0.13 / 13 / 18.3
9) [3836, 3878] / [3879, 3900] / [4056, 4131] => 0.04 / 13.1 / 18.3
